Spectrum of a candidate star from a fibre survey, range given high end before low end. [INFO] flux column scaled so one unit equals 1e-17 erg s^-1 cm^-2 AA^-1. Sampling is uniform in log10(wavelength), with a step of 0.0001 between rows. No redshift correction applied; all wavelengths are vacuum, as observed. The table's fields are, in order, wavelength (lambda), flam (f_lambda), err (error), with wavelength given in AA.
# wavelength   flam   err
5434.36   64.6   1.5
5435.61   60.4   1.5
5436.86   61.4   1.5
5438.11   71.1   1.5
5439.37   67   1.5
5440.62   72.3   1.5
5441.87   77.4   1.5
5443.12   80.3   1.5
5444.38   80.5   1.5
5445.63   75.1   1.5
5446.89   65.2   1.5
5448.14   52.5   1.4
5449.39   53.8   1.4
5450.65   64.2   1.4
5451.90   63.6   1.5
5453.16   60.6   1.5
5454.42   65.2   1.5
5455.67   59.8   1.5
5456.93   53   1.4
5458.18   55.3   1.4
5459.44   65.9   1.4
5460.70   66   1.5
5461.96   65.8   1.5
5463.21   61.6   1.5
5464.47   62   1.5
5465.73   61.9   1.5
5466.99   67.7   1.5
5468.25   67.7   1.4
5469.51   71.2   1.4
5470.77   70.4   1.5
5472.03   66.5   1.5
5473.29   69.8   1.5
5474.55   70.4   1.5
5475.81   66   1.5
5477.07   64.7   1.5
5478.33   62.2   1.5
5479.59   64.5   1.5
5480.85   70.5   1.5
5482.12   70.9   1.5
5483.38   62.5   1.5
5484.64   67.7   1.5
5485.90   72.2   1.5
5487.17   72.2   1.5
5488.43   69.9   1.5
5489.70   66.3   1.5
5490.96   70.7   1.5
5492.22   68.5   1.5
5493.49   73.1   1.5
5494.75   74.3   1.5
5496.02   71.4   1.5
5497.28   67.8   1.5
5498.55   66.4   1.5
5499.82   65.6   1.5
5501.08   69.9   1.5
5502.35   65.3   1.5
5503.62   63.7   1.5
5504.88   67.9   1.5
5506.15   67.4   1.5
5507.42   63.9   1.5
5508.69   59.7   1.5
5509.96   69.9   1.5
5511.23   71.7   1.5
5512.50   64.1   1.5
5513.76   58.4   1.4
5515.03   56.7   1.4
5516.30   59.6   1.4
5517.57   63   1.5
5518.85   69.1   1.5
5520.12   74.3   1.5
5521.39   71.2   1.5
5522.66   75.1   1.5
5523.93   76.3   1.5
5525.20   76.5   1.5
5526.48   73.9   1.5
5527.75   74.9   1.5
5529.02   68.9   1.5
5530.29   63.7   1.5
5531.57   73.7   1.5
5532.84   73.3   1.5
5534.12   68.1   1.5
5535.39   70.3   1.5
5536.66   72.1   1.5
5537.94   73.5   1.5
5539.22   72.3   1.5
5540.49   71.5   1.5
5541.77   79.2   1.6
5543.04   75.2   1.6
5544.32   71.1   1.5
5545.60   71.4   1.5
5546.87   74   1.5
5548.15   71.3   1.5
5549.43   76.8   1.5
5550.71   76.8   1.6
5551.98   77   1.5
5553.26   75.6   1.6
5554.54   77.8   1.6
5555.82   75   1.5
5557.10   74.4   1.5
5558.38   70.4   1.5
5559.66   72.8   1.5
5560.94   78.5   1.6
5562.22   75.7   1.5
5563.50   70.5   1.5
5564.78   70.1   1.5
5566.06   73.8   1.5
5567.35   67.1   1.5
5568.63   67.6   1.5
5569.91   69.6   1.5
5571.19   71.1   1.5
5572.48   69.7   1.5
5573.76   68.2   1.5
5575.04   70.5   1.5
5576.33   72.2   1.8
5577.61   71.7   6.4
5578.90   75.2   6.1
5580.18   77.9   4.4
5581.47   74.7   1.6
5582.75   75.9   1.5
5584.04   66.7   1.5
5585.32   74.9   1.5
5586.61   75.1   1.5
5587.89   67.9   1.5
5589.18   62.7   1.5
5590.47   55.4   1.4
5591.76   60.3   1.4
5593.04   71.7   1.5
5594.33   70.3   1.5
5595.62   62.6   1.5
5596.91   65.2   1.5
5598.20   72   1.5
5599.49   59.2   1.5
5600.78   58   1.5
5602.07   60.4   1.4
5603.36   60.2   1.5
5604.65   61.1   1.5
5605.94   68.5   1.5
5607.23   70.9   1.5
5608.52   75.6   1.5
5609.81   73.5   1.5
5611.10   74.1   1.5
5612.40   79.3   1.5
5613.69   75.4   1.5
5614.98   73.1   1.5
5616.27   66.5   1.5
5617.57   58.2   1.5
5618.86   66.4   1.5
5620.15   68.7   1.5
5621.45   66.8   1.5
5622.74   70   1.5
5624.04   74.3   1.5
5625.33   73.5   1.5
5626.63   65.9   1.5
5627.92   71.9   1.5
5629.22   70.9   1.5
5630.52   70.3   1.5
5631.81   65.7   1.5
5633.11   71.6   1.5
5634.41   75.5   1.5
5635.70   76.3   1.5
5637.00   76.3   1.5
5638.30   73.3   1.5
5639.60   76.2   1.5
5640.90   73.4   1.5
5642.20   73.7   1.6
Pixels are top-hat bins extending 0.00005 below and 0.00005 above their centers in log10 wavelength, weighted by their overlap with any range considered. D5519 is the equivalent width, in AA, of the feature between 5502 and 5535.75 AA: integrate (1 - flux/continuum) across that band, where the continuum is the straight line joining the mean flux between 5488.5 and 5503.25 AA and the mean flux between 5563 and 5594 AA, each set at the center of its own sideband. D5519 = 0.52 AA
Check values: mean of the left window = 68.9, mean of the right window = 70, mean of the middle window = 68.2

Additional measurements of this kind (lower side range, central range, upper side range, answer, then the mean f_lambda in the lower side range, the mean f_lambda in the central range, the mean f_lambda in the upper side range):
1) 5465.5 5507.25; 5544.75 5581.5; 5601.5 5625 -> -2.26 AA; 68.1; 73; 69.2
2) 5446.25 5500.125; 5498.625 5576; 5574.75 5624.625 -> -3.79 AA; 65.8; 70.6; 68.8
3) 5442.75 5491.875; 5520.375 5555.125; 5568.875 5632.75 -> -2.99 AA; 66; 73.4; 69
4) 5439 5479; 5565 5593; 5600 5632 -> -0.77 AA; 65.8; 70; 68.8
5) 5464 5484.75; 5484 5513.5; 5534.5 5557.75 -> 0.51 AA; 66.9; 68.1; 74.1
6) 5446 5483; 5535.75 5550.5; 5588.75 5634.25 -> -1.65 AA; 64.2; 73.5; 67.8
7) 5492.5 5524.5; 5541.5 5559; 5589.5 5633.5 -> -1.83 AA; 67.4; 74.6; 67.8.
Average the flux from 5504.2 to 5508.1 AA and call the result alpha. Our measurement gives 66.3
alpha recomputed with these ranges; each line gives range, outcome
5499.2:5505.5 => 66.6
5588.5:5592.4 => 59.5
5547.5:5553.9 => 75.5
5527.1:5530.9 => 69.4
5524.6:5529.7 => 73.5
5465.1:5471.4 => 67.7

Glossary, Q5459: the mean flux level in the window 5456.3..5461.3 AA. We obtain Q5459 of 60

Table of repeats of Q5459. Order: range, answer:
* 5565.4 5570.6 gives 69.5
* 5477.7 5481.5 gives 65.7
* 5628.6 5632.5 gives 69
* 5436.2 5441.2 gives 67.8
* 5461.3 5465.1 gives 63.2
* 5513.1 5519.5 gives 61.4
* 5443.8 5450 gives 65.4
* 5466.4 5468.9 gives 67.7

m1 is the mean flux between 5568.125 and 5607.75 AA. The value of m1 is 68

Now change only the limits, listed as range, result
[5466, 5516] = 67.3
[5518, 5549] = 72.5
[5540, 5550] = 73.8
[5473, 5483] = 67.2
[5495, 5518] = 65.3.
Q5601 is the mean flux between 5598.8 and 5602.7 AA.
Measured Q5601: 59.3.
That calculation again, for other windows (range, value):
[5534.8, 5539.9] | 72.1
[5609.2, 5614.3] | 75.5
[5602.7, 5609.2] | 67.3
